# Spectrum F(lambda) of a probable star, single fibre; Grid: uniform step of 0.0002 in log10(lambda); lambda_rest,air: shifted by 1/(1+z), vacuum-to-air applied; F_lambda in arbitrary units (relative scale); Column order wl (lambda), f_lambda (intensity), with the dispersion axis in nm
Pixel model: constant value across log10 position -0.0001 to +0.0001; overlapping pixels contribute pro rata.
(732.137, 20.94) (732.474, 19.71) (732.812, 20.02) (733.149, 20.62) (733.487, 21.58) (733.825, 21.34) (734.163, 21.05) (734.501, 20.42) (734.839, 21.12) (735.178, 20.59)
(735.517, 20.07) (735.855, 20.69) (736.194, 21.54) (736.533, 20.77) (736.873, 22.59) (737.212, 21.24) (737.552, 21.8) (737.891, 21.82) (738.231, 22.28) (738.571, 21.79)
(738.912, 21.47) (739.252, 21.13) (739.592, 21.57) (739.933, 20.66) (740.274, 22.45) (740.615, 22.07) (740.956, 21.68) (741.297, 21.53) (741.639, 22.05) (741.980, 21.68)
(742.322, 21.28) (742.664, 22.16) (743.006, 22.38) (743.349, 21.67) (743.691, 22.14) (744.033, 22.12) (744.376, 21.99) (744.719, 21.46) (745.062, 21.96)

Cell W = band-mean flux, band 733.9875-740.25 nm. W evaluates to 21.3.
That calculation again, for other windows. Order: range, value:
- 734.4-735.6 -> 20.6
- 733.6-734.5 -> 21.1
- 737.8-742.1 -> 21.7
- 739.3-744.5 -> 21.8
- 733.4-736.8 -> 20.9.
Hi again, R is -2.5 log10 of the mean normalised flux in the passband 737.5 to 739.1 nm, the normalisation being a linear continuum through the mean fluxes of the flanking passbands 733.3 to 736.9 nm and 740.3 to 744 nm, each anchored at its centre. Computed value -0.02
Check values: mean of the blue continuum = 21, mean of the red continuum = 21.9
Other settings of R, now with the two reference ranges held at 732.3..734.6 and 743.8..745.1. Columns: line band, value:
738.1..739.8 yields -0.02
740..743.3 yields -0.01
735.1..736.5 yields 0.01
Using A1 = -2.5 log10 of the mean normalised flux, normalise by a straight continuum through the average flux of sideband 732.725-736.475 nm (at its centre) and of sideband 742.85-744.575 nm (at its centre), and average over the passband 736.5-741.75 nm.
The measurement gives -0.01 mag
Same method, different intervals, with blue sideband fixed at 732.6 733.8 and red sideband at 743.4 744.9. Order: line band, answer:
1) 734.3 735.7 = 0.02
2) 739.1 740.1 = 0.02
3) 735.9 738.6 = -0.02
